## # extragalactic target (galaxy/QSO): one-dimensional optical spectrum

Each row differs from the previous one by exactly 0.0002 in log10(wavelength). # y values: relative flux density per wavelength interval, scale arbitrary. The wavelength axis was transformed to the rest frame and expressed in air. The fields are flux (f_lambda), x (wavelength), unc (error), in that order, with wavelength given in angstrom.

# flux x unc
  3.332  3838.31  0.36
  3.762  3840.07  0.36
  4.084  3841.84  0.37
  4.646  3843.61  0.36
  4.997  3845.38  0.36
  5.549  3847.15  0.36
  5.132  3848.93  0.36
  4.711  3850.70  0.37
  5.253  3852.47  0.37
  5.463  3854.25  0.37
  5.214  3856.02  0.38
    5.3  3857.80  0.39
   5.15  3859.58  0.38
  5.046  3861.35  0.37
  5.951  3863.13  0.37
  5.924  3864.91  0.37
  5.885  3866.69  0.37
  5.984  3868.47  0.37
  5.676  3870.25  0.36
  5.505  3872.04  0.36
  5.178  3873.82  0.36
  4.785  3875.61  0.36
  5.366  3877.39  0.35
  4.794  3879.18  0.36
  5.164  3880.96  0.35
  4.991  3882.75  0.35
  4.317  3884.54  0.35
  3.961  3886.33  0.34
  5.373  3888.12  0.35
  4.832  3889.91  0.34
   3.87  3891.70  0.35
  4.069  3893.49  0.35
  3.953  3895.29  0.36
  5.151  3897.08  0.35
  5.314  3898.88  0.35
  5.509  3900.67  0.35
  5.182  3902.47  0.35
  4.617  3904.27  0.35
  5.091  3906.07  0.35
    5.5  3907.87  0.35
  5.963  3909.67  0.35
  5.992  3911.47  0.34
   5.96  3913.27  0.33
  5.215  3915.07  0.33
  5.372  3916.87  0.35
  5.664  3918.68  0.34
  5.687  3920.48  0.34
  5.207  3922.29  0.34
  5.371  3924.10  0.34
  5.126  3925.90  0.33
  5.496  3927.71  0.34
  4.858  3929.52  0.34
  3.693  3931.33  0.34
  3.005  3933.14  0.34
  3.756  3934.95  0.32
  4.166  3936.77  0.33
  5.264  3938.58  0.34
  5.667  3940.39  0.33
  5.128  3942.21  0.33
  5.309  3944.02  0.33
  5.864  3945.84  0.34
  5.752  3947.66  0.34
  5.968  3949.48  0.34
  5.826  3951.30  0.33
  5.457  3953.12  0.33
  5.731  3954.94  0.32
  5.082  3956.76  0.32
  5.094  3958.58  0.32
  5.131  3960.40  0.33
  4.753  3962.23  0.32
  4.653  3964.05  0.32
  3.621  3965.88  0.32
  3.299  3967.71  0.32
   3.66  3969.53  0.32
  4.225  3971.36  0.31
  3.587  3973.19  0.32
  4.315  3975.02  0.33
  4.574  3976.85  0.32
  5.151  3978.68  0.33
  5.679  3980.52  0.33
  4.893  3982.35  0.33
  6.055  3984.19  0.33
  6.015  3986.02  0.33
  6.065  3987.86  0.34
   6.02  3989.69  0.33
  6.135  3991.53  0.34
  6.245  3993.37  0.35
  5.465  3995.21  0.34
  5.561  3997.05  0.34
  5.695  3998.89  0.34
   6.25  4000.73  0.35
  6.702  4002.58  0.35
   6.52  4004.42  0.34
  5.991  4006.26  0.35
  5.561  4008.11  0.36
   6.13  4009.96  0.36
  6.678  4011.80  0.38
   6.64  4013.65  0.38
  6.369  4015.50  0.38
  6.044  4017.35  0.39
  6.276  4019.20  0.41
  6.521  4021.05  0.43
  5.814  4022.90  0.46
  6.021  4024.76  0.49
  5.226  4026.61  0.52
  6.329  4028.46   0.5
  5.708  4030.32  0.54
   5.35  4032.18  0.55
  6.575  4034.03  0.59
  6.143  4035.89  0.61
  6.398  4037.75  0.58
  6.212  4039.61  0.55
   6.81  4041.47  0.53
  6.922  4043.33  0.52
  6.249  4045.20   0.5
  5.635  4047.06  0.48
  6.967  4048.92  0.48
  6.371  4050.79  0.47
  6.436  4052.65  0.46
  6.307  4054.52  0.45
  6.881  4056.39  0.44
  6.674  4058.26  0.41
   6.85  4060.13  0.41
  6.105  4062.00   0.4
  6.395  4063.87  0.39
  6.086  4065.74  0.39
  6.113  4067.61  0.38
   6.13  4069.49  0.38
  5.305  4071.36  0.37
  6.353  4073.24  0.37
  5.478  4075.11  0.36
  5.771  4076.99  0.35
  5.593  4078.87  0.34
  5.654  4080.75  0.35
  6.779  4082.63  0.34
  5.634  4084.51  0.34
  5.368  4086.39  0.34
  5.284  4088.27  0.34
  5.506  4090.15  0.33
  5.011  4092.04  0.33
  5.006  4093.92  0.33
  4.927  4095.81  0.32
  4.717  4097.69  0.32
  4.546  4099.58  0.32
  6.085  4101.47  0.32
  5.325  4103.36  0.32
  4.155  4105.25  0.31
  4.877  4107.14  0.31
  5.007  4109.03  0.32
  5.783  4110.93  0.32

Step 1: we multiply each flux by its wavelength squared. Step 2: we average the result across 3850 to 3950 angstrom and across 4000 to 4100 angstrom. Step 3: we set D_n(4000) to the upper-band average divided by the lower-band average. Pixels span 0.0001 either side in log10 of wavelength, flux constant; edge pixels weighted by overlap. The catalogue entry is 1.3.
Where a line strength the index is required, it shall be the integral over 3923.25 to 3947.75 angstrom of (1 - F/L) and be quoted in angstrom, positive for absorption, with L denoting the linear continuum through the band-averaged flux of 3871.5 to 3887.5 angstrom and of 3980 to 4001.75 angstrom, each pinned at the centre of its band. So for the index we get 2.34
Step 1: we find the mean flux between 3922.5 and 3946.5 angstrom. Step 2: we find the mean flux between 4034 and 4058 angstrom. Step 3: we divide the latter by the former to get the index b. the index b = 1.3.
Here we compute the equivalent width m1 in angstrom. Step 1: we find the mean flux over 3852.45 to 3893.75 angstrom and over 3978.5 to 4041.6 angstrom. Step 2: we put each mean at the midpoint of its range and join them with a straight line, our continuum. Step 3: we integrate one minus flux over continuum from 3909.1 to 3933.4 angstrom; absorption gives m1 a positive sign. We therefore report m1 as 1.0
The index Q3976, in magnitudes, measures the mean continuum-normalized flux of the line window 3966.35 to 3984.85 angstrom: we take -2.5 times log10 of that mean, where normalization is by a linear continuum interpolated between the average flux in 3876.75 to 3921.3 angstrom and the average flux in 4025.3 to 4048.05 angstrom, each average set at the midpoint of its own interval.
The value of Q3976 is 0.251 mag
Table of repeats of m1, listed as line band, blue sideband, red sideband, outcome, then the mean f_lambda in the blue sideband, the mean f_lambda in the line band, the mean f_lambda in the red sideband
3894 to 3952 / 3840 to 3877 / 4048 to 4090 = 3.5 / 5.23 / 5.17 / 6.1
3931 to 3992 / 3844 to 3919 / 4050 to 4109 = 4.9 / 5.18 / 4.96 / 5.72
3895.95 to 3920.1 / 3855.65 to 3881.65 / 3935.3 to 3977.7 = -1.2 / 5.4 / 5.42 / 4.86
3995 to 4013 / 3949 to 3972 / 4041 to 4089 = -2.4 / 4.79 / 6.09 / 6.16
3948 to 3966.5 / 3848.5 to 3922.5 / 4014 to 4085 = 1.5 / 5.2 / 5.17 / 6.18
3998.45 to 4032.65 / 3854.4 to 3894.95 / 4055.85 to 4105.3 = -3.7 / 5.1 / 6.11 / 5.71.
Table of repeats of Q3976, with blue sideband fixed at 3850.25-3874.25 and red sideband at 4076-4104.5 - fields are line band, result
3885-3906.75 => 0.155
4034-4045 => -0.195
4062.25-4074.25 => -0.124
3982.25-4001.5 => -0.089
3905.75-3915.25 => -0.046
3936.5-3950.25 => 0.000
